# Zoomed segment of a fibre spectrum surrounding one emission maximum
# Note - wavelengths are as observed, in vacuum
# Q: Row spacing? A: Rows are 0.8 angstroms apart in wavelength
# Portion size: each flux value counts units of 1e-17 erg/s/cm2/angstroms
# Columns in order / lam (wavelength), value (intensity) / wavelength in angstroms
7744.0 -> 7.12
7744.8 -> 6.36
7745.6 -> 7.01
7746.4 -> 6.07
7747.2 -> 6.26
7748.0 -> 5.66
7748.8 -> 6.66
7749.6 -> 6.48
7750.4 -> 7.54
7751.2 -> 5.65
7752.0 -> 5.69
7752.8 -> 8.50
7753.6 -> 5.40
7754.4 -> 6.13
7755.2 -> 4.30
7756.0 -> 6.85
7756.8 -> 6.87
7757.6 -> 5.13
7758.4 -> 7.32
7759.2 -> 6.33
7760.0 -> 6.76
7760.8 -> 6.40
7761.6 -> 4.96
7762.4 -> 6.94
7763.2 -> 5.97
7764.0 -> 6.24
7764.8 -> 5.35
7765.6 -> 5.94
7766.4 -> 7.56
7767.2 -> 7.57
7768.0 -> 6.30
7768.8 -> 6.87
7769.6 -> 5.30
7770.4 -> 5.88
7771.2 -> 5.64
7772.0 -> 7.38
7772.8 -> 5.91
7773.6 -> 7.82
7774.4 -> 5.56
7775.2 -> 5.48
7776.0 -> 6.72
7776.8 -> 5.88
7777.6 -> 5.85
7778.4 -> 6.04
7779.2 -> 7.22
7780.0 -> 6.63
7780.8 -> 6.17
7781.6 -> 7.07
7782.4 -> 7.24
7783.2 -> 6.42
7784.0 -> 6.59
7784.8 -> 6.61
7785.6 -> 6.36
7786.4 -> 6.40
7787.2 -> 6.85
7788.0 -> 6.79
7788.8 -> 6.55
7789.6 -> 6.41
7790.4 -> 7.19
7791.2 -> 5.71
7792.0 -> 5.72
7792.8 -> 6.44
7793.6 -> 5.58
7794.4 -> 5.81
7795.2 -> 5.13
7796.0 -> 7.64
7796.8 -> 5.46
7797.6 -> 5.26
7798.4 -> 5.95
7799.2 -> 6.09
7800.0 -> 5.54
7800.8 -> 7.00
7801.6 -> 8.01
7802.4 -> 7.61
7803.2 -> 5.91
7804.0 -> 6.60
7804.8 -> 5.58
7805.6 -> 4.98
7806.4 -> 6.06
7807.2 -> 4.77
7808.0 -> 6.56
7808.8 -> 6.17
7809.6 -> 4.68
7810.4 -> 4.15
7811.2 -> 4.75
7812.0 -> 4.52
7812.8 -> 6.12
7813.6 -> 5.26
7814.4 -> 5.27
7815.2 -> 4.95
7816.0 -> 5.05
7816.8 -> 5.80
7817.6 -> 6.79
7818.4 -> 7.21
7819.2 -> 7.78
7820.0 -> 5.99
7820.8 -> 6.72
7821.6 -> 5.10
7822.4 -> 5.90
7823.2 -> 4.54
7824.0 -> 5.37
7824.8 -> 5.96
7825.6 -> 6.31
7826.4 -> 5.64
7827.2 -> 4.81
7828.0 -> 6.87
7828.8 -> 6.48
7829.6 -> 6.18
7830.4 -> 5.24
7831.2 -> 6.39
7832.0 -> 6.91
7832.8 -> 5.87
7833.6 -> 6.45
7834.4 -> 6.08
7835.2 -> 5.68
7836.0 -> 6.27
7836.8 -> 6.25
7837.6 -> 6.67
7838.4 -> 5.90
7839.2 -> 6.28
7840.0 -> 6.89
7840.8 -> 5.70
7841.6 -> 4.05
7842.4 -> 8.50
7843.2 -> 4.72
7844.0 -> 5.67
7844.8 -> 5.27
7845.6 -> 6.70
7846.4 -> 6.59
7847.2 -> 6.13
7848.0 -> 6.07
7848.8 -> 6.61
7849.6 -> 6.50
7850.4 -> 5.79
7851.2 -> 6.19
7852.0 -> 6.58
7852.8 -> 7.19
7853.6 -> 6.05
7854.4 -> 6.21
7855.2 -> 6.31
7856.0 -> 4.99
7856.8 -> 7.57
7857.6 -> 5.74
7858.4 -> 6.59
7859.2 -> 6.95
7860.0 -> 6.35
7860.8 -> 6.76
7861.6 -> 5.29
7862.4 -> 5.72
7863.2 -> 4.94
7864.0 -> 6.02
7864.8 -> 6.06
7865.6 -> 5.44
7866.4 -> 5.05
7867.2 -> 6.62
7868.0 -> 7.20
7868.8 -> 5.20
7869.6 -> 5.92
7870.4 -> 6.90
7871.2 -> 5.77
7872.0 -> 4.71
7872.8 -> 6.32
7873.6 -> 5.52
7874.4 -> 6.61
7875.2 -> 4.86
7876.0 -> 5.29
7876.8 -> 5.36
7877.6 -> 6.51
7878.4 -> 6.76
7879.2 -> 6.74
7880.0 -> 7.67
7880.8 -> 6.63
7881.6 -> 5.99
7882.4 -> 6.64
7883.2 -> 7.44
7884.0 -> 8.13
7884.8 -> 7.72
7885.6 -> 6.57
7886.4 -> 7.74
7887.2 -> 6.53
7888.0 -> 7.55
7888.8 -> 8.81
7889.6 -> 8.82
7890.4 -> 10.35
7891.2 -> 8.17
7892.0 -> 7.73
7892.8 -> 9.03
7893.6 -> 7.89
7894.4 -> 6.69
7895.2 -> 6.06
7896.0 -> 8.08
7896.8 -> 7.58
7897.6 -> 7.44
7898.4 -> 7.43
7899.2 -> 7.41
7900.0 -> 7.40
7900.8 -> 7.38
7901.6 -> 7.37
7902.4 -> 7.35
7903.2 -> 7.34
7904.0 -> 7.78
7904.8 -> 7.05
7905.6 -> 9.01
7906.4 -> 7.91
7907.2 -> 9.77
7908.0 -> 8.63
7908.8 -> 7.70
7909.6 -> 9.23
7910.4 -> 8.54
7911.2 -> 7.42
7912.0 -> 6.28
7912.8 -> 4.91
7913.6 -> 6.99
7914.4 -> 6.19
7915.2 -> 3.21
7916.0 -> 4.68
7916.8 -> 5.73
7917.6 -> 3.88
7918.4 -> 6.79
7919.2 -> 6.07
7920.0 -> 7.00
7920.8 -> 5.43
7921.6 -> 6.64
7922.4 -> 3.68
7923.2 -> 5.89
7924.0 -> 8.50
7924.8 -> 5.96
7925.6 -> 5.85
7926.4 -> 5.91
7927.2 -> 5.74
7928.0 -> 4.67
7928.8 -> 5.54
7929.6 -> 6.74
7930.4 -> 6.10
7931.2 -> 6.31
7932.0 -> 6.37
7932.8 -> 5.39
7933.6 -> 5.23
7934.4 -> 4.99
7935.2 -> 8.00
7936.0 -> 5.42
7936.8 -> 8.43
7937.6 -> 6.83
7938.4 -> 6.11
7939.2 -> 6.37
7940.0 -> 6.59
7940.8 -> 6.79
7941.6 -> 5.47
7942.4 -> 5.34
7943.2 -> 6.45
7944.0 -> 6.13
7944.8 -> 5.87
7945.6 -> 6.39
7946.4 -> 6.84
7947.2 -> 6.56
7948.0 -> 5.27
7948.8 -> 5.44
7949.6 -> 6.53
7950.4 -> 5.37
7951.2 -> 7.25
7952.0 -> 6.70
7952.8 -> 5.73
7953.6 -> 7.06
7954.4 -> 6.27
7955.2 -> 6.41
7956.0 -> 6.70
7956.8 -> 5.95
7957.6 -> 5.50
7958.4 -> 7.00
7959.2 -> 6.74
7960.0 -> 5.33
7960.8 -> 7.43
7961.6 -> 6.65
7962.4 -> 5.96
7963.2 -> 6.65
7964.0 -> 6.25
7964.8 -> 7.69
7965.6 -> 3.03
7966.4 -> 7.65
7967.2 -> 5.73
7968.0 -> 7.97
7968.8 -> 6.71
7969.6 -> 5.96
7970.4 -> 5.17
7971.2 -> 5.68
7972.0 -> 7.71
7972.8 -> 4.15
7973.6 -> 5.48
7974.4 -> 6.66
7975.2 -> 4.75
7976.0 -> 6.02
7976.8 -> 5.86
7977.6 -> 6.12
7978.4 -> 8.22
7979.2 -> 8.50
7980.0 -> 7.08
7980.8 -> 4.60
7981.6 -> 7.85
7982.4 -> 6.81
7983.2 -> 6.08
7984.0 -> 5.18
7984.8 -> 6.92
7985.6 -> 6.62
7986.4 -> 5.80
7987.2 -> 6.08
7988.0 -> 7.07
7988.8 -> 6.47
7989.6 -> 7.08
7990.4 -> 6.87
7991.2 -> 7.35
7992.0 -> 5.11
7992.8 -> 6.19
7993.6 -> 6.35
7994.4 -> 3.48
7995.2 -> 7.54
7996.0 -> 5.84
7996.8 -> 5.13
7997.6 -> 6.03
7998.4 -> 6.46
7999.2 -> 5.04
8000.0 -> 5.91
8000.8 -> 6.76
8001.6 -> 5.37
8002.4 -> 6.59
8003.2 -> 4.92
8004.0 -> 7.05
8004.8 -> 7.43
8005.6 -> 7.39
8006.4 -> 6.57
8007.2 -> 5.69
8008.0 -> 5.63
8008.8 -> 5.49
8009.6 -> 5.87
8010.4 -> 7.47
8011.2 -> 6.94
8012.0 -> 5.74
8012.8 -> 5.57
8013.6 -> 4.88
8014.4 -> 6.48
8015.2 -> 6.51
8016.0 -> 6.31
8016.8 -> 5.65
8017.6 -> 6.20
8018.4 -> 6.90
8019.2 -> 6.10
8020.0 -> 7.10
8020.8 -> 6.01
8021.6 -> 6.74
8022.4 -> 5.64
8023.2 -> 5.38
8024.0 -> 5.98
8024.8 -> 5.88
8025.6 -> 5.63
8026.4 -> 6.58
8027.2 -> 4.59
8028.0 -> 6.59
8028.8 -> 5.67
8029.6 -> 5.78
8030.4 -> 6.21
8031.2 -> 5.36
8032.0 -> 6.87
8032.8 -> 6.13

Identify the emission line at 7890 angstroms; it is [S II]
